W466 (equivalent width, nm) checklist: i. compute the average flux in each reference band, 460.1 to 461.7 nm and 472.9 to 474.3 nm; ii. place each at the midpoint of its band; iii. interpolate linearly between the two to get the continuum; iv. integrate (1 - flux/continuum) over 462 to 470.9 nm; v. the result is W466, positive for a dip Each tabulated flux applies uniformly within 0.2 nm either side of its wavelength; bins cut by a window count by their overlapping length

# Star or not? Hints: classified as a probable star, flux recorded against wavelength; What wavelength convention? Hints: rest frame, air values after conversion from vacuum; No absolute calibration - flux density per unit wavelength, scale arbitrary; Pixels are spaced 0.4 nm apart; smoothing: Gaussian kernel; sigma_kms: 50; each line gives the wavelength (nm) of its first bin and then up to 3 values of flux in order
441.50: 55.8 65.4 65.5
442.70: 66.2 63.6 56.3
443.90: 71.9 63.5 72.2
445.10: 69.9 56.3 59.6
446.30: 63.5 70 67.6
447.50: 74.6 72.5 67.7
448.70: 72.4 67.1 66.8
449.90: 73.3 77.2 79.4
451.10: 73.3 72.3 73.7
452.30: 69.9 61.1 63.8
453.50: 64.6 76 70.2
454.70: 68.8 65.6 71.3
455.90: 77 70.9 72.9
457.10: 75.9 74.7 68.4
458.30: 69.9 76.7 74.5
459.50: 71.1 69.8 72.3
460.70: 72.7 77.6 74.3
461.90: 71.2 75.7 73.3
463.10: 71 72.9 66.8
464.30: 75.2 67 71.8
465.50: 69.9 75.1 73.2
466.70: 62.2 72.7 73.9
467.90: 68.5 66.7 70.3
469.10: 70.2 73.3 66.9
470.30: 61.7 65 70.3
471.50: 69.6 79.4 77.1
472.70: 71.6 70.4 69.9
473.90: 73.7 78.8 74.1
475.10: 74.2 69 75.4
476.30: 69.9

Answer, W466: 0.40 nm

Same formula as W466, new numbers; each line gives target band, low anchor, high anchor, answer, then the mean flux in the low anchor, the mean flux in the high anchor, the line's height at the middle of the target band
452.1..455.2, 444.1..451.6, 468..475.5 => 0.10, 69.4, 71.2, 69.8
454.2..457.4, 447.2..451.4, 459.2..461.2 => 0.03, 72.3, 72.5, 72.5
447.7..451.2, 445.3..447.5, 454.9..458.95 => -0.28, 64.4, 72.4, 66.7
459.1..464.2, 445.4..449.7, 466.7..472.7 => -0.25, 67.4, 70.2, 69.1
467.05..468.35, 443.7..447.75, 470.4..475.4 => 0.02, 67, 72.5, 71.5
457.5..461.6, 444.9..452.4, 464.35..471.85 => -0.18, 69.8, 69.7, 69.7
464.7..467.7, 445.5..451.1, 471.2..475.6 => 0.06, 69.8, 73.5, 72.4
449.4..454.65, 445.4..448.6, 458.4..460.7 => -0.13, 67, 72.7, 69.3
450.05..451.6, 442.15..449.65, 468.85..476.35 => -0.19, 66.7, 71.6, 67.6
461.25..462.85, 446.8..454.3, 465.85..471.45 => -0.09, 70.7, 69.1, 69.7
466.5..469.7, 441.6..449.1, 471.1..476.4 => 0.10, 66.5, 73.3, 71.9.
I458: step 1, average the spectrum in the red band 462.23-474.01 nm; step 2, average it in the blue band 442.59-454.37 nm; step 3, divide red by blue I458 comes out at 1.03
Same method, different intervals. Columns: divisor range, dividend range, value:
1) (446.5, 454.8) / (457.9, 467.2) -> 1.02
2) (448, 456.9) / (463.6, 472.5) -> 0.99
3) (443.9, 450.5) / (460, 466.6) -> 1.06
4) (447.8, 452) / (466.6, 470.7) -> 0.95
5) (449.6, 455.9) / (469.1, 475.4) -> 1.01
